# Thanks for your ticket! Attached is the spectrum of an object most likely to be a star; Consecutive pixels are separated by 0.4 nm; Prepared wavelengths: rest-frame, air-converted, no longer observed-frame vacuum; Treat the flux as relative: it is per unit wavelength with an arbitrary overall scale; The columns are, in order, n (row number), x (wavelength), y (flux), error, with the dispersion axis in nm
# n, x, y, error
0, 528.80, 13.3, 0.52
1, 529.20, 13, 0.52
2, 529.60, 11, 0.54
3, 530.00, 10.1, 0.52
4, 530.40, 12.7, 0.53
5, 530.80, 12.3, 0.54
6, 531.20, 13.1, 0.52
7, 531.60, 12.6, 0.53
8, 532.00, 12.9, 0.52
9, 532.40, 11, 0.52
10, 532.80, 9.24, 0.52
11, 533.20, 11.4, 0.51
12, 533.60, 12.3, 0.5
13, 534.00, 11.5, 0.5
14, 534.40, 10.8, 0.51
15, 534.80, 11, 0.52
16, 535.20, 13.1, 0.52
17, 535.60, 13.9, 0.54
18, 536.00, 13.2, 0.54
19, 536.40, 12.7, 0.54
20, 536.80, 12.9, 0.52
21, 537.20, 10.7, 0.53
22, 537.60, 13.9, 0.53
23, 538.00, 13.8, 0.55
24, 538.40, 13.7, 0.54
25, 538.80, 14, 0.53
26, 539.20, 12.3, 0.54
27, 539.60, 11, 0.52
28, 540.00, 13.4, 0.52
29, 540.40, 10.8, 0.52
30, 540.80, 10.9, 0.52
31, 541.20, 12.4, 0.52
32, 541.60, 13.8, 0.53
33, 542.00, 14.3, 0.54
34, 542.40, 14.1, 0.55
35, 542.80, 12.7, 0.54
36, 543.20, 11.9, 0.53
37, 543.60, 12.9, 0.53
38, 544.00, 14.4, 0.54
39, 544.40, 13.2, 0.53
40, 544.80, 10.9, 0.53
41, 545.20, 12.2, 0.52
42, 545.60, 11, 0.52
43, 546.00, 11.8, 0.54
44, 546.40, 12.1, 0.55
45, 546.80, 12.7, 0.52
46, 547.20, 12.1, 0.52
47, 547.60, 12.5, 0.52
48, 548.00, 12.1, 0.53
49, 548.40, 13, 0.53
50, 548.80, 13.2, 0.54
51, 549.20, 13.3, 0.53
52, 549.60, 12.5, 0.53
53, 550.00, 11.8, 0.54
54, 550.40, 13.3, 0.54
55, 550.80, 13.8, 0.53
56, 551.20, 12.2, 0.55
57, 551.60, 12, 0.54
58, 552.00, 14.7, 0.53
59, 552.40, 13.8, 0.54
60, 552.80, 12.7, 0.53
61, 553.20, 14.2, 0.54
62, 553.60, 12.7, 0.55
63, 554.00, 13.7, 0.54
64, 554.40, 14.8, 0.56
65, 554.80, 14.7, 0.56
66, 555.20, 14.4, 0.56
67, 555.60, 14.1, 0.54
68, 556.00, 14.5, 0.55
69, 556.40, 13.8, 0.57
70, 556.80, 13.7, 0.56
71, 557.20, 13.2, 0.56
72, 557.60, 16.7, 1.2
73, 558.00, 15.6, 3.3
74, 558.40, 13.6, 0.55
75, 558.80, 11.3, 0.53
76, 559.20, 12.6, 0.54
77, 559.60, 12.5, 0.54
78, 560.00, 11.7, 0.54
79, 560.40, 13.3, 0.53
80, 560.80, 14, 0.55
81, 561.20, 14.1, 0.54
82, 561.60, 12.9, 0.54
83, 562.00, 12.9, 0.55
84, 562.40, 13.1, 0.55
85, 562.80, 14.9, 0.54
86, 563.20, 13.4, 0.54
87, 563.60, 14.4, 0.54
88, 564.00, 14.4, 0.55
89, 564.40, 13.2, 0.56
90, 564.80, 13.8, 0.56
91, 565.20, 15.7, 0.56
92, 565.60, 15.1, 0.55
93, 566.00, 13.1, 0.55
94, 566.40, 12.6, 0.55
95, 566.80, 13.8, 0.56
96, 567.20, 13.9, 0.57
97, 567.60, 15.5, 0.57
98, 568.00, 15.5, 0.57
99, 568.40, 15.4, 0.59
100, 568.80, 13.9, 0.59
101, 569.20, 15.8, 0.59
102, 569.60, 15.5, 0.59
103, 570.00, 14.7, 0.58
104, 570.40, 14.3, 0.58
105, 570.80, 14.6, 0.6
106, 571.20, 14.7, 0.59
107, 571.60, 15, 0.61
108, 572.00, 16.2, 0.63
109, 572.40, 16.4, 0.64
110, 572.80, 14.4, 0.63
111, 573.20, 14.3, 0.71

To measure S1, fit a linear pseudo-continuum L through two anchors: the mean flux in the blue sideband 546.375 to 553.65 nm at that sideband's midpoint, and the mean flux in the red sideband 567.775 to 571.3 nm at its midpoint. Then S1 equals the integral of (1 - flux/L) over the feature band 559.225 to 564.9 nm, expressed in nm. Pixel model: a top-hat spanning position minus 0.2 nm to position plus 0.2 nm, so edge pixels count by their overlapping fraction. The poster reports 0.29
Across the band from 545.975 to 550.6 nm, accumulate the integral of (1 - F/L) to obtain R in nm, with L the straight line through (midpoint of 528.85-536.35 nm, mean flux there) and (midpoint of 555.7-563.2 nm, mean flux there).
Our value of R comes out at 0.13 nm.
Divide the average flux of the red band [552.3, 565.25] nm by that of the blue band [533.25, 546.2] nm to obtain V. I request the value 1.1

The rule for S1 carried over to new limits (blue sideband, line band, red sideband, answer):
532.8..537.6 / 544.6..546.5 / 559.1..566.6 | 0.161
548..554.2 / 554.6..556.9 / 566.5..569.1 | -0.119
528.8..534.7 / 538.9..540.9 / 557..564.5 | 0.070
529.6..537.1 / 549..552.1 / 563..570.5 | 0.083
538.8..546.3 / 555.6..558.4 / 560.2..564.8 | -0.234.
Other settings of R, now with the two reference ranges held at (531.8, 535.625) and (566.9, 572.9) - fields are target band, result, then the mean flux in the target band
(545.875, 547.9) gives 0.097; 12.2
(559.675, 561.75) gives 0.148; 13.2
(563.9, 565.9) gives 0.027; 14.4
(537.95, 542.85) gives -0.236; 12.8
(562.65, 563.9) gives 0.017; 14.2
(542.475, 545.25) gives -0.026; 12.7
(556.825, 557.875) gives -0.071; 14.8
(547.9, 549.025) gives 0.015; 12.8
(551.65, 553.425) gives -0.037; 13.7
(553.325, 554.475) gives -0.010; 13.6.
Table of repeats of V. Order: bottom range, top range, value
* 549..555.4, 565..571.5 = 1.09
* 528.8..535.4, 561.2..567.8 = 1.18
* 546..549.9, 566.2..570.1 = 1.17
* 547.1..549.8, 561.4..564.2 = 1.08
